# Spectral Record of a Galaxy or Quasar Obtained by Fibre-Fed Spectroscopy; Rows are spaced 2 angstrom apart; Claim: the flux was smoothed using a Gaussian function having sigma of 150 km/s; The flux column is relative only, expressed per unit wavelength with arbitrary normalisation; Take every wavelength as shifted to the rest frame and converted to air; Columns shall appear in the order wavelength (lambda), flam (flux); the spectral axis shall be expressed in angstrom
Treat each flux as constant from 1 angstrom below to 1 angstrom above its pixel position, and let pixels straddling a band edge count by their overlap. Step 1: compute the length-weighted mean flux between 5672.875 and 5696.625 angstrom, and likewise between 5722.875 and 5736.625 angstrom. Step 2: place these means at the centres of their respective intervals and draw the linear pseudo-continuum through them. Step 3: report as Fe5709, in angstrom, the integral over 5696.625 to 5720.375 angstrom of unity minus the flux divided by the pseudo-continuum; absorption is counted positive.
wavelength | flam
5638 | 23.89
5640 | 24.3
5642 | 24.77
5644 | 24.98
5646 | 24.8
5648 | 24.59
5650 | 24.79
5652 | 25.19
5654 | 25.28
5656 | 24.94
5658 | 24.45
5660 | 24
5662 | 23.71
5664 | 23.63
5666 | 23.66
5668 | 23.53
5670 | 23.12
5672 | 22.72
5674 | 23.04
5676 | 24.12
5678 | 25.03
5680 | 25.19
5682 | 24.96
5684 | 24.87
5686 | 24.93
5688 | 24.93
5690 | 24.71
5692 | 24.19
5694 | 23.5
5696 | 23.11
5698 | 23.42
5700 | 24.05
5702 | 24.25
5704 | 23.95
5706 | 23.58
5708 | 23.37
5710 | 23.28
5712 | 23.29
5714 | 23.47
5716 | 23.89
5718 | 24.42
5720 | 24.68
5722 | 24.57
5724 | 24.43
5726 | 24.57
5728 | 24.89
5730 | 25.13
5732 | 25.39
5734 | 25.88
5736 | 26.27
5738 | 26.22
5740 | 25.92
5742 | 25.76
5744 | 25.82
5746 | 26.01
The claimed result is 1.0 angstrom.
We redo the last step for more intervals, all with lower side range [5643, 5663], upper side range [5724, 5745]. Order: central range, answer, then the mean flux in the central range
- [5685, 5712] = 1.32 angstrom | 23.9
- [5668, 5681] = 0.55 angstrom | 23.8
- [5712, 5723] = 0.53 angstrom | 24.1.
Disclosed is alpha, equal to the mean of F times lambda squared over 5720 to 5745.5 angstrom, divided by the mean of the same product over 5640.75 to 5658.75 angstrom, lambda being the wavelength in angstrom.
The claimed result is 1.05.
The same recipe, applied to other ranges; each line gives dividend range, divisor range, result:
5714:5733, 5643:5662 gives 1.02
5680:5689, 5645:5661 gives 1.02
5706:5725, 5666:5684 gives 1.01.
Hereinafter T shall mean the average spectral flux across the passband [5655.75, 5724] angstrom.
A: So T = 24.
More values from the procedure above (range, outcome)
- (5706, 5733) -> 24.2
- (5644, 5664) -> 24.6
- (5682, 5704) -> 24.2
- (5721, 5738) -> 25.2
